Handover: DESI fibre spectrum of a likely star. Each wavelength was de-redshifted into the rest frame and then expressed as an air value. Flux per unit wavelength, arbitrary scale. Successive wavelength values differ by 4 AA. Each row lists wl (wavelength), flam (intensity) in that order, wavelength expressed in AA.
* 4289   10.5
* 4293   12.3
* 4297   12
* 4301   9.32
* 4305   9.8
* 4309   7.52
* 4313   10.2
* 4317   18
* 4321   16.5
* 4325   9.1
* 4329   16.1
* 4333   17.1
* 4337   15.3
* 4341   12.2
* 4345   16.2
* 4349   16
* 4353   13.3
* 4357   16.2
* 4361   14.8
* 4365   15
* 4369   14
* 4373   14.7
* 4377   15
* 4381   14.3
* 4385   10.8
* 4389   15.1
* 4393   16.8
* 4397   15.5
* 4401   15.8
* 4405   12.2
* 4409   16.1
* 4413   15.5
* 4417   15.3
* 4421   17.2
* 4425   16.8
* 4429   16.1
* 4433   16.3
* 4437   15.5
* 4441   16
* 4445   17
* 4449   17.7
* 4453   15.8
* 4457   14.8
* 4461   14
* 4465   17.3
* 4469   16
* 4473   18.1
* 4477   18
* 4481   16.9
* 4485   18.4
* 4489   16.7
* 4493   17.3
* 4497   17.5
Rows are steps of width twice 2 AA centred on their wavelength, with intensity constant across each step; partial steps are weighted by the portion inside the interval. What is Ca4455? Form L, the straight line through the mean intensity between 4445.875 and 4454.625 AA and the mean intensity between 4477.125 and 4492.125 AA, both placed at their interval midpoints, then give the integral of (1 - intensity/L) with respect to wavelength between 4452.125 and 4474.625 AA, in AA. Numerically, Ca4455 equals 1.4 AA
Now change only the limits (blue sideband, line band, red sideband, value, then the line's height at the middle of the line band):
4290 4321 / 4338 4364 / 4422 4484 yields -3.37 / 13.1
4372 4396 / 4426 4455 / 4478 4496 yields -0.53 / 16.1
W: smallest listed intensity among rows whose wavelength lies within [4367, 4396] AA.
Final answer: 10.8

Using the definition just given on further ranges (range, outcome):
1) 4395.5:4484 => 12.2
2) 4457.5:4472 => 14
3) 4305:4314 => 7.52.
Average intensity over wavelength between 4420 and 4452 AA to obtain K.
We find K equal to 16.5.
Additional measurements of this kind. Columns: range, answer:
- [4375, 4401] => 14.7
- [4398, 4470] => 15.8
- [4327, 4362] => 15.3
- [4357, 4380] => 14.8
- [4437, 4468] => 16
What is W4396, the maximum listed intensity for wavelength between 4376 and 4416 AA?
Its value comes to 16.8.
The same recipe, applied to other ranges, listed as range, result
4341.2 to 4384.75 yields 16.2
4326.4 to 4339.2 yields 17.1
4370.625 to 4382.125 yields 15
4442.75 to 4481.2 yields 18.1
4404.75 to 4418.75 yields 16.1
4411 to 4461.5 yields 17.7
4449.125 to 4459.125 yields 15.8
